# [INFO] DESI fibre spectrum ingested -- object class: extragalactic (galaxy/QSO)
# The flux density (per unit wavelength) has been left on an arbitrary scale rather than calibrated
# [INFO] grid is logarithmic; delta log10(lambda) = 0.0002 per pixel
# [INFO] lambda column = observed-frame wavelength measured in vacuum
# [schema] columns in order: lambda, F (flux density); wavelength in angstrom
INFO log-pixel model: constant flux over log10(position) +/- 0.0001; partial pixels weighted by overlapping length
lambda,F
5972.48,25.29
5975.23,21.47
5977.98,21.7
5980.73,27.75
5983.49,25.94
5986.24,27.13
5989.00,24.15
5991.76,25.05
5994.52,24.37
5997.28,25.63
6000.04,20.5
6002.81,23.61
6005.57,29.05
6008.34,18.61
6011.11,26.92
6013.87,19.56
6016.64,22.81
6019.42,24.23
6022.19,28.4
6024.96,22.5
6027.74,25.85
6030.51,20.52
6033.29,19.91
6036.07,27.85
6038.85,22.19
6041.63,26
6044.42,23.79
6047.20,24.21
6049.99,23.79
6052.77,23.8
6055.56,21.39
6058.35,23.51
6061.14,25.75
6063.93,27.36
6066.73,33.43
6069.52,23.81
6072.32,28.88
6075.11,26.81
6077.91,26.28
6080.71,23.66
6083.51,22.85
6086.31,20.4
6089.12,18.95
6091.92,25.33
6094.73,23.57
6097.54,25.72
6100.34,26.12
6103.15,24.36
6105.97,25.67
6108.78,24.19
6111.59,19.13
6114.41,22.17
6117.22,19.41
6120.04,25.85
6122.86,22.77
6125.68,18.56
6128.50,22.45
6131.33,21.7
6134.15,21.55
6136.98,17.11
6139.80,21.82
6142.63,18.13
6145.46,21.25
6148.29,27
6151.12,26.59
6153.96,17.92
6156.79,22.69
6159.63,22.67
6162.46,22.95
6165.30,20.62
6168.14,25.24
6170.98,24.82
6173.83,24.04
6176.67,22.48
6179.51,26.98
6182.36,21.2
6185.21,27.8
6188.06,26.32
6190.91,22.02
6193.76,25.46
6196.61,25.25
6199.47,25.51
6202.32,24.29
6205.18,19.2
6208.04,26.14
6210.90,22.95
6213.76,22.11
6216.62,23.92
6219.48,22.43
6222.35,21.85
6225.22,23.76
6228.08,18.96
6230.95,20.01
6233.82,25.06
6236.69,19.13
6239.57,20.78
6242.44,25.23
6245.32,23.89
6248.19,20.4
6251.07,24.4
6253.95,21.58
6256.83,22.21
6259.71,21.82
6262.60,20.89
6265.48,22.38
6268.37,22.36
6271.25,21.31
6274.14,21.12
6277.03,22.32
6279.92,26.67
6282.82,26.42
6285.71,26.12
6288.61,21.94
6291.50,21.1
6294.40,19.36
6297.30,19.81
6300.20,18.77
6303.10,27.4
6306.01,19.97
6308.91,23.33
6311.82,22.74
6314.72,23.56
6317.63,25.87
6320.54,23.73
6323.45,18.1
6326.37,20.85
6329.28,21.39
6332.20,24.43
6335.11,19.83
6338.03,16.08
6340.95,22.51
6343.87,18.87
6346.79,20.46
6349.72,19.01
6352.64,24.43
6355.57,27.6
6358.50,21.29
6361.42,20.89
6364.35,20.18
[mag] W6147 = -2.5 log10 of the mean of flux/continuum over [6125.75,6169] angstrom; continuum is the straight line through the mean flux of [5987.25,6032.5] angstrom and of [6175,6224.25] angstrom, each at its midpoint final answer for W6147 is 0.10 mag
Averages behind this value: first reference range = 23.8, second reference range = 23.9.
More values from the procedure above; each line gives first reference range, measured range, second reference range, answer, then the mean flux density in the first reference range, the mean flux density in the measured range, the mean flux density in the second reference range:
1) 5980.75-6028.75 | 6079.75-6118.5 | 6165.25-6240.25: 0.044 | 24.5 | 23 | 23.3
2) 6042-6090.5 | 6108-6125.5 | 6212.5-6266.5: 0.095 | 24.7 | 21.9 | 22.1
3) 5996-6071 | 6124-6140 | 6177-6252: 0.159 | 24.3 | 20.5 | 23.2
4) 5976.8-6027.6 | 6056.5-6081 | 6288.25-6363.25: -0.122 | 24.4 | 26.6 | 21.7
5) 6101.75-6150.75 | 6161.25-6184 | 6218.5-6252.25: -0.071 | 22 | 23.6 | 22.1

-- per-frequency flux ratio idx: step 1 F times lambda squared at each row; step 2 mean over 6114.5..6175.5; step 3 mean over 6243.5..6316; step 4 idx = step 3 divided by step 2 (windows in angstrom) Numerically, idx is 1.1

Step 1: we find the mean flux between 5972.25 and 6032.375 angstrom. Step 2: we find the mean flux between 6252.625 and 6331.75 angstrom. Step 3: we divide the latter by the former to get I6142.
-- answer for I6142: 0.93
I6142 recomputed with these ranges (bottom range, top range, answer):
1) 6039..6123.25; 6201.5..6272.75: 0.92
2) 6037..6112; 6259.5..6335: 0.91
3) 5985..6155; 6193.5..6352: 0.94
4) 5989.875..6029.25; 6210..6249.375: 0.92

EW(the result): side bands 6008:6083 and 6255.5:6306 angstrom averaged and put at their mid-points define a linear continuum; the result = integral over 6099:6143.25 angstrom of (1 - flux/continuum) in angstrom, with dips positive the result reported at 3.5 angstrom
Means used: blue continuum 24.6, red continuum 22.4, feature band 22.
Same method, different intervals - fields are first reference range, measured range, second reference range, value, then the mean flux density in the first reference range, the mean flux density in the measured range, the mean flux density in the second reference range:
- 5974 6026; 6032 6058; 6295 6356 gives 0.2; 24.2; 23.7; 21.7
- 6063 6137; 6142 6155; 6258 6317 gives 0.5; 23.7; 22.5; 22.5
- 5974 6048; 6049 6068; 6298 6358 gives -1.5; 24.1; 25.6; 21.9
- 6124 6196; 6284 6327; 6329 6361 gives -1.0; 22.8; 22.2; 21.4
